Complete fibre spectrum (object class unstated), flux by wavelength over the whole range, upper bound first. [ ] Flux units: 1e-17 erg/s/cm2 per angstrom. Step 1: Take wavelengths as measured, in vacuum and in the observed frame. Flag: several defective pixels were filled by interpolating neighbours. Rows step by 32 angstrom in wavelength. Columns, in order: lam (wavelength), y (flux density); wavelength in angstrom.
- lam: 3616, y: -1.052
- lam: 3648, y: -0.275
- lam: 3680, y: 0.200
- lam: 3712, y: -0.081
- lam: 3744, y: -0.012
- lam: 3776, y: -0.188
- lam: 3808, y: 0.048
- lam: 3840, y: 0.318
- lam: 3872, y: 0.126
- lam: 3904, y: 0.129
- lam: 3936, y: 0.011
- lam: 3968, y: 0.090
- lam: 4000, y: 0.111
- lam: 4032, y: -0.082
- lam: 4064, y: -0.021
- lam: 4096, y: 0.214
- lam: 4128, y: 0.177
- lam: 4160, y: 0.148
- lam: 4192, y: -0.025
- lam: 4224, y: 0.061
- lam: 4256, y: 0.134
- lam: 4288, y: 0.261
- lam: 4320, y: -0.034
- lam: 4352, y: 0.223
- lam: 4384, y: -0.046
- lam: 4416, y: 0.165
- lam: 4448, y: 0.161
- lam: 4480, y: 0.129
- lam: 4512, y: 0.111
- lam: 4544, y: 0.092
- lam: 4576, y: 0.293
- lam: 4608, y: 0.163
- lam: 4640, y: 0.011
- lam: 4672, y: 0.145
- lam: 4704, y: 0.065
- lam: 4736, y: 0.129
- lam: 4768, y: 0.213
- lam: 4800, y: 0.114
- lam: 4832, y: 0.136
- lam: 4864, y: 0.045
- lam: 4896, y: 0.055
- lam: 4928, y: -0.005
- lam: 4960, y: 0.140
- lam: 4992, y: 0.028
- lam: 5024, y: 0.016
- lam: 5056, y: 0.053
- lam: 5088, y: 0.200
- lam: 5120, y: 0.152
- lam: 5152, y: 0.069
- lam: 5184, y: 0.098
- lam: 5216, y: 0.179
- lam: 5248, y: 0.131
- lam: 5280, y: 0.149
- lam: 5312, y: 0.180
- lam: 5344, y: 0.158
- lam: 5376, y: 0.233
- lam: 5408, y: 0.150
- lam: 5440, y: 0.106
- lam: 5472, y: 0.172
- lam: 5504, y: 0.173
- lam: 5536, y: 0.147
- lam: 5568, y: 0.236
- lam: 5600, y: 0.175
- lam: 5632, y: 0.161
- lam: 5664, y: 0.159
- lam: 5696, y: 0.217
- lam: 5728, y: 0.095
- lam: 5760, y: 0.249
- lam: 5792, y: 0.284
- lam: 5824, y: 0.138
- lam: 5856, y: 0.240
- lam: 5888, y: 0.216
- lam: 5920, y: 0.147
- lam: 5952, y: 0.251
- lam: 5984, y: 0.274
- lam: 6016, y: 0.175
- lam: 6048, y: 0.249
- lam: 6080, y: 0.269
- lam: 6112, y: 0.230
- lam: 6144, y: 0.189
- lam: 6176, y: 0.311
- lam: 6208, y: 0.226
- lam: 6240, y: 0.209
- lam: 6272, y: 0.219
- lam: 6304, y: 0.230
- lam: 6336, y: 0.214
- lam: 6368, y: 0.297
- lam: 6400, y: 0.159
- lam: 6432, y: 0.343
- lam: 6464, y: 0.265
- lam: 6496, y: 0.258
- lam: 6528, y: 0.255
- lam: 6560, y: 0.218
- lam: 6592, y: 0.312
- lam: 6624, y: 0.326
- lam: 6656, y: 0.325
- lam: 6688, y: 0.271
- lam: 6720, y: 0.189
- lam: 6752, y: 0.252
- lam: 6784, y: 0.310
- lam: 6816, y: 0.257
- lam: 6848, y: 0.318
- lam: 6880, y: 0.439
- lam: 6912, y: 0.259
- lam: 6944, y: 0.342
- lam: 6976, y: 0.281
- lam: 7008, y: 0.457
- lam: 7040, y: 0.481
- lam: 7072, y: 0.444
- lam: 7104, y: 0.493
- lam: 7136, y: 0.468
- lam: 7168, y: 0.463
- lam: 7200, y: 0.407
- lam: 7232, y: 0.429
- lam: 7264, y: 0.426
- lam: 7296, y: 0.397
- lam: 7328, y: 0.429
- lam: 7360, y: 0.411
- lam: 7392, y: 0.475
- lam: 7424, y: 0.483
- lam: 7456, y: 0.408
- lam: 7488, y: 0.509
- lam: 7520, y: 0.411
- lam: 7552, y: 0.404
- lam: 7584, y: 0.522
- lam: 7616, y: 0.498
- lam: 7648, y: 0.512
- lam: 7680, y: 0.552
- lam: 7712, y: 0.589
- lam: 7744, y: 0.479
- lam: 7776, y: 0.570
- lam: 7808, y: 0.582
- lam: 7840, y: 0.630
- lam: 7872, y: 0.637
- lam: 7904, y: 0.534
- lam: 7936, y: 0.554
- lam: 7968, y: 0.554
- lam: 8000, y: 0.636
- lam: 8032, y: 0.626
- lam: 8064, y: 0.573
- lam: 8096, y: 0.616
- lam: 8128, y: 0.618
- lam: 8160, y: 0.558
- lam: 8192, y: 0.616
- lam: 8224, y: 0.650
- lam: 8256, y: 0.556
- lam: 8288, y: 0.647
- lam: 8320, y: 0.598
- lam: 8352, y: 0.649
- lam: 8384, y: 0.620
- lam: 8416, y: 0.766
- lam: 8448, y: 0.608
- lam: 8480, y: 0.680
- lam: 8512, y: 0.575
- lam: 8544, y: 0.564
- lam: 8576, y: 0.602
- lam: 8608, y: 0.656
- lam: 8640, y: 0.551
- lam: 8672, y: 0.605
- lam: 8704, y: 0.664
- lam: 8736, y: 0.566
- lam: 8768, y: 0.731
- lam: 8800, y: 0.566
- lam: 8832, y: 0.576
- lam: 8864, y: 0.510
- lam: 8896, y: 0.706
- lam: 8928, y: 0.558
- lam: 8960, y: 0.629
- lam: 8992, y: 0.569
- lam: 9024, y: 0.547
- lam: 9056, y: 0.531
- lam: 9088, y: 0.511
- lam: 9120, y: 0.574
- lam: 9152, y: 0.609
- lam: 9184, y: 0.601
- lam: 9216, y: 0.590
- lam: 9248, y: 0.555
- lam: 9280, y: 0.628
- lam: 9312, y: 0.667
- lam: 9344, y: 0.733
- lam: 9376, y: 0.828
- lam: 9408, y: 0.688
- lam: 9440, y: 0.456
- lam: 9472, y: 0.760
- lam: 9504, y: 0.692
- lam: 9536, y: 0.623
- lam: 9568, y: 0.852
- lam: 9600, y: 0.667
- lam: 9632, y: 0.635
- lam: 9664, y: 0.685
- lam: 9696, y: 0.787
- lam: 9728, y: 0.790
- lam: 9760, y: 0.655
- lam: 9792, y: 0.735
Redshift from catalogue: 0.755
